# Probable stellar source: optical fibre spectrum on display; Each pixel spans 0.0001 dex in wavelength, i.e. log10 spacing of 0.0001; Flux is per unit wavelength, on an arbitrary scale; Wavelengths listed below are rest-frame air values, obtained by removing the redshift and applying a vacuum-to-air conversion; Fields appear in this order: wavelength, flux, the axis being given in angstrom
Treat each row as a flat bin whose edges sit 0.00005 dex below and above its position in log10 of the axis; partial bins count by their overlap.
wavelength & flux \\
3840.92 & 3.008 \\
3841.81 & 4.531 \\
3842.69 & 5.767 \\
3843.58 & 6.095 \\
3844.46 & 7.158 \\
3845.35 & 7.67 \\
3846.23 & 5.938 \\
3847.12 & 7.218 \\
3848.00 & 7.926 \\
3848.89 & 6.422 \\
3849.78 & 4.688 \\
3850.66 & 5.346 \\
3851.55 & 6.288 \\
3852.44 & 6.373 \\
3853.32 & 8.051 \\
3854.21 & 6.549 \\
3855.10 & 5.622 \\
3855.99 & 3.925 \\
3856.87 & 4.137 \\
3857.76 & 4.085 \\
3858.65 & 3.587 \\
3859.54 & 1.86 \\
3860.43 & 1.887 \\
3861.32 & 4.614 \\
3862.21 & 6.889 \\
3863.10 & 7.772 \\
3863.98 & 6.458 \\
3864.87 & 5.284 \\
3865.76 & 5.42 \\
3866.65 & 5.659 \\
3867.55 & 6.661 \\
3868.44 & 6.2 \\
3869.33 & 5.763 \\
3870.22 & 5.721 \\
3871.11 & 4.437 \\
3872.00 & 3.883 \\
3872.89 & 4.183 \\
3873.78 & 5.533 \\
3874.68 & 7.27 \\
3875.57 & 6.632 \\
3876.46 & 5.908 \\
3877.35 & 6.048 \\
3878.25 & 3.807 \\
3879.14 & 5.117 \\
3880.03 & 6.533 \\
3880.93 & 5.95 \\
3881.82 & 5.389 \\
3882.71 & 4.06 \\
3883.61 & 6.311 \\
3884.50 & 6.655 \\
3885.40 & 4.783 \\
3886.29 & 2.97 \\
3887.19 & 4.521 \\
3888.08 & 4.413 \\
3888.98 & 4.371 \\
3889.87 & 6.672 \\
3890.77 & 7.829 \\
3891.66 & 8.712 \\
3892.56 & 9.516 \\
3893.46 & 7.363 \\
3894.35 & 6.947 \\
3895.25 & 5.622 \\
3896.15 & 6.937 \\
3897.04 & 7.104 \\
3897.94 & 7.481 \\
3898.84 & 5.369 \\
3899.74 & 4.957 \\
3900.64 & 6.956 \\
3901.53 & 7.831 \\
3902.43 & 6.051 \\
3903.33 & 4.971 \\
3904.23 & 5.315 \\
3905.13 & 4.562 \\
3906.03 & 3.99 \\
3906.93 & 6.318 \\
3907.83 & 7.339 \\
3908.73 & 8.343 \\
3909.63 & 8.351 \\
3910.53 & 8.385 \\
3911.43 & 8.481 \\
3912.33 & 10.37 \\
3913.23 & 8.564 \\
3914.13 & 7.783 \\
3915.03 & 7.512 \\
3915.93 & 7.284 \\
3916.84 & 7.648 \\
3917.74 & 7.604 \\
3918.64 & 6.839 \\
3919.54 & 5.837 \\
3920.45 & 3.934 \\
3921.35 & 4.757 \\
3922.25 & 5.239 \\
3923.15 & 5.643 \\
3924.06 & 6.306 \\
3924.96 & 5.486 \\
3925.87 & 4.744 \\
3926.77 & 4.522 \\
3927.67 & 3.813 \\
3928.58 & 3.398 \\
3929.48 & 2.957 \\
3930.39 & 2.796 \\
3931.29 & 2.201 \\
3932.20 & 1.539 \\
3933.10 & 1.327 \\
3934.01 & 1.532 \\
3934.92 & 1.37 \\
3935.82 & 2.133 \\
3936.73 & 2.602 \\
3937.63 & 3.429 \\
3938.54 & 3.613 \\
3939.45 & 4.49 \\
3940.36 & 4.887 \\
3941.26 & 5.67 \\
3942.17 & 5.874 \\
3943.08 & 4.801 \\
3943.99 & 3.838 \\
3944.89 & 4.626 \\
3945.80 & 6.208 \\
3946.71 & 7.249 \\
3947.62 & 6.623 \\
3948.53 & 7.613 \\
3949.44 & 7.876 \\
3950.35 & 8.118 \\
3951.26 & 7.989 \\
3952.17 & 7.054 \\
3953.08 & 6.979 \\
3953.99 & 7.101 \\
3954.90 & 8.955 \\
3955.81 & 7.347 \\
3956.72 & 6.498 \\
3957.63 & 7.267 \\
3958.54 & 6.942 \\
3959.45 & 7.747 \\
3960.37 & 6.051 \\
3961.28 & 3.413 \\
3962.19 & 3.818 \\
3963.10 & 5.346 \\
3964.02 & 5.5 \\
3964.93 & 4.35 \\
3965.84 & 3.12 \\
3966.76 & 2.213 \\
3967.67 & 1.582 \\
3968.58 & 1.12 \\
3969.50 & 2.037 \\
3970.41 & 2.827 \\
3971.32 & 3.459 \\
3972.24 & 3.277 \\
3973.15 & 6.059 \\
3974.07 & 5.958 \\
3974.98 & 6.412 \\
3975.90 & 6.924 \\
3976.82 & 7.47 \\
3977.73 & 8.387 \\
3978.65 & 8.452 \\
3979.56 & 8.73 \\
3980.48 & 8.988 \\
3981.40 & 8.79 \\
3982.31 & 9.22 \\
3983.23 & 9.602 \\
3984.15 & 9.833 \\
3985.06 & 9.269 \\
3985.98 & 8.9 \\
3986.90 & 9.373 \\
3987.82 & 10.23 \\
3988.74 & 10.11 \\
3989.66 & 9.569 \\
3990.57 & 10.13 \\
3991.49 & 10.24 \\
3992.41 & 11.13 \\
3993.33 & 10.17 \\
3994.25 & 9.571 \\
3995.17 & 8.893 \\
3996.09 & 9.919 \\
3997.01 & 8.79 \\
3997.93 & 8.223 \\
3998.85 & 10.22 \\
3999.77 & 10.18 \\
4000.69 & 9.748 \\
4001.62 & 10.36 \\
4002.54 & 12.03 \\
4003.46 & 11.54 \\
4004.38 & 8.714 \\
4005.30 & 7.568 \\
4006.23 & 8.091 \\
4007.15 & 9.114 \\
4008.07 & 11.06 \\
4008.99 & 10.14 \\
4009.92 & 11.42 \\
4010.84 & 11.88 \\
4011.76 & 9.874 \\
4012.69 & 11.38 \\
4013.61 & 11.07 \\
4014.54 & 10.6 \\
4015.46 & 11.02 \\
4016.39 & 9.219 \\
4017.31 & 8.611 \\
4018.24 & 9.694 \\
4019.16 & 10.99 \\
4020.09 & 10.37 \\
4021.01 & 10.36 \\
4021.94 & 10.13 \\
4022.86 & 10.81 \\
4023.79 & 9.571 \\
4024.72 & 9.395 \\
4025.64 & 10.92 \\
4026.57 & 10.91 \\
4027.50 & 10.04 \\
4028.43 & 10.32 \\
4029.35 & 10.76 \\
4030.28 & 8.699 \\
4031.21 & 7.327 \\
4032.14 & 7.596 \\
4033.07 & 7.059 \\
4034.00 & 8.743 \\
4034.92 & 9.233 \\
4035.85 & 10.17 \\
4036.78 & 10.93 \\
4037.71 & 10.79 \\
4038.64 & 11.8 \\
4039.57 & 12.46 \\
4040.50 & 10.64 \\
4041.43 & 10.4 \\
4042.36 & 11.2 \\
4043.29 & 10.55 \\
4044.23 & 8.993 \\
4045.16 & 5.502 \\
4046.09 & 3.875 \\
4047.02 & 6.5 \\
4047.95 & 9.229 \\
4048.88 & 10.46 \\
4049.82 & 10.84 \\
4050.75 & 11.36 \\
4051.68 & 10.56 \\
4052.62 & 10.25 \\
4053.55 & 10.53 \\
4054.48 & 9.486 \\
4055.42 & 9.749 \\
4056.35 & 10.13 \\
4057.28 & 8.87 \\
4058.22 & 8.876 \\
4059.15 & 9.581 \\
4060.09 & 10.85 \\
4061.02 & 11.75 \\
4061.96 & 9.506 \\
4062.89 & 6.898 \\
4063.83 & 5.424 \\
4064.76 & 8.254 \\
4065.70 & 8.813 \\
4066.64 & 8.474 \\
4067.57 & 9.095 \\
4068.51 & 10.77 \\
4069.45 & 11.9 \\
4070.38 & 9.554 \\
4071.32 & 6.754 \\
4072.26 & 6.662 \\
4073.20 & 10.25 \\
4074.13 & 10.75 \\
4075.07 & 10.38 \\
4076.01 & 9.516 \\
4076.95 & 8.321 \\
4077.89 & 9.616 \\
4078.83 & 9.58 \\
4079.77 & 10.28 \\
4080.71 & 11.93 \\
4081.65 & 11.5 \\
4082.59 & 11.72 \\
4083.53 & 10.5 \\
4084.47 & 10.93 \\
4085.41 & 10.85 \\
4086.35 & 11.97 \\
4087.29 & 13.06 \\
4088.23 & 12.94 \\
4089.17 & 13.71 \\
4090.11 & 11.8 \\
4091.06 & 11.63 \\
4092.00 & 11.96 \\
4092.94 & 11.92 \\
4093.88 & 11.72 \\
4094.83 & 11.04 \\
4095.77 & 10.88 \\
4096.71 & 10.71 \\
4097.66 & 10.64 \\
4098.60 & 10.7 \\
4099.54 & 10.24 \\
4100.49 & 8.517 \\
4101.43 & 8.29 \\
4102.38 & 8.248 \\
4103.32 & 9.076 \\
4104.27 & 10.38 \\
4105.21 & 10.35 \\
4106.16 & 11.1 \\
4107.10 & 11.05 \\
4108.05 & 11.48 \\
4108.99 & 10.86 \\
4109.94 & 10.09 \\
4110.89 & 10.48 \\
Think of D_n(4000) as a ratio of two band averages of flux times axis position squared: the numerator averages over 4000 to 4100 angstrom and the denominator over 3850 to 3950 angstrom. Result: 1.95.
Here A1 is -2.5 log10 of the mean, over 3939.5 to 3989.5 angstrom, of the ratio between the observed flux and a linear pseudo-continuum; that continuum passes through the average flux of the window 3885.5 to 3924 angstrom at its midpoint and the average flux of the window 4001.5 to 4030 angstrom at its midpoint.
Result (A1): 0.31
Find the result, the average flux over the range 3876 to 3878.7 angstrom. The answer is 5.26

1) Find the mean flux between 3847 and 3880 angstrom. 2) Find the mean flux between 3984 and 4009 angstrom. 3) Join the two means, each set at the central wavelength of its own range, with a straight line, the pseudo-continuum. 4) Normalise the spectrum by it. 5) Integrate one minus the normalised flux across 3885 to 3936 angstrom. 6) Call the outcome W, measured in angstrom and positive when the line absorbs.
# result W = 8.59 angstrom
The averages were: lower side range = 5.49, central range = 5.73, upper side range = 9.75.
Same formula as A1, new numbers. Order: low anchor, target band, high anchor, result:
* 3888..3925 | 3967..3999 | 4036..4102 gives 0.080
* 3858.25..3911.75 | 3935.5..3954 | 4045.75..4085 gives 0.254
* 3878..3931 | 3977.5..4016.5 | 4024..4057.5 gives -0.158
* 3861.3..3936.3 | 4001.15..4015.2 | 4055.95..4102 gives -0.219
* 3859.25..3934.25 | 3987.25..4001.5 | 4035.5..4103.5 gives -0.199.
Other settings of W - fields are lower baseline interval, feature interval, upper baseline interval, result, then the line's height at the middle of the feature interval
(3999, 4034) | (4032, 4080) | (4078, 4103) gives 5.0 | 10.5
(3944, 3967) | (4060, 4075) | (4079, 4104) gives 1.6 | 10.2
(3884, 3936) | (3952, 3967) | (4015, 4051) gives 2.9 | 7.32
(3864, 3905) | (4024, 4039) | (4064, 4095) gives -0.5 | 9.36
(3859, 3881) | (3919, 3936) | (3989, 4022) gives 8.4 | 7.38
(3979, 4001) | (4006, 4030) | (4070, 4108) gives -1.1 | 9.85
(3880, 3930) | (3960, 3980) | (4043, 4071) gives 7.1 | 7.48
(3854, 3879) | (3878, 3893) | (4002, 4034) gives 0.1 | 5.79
